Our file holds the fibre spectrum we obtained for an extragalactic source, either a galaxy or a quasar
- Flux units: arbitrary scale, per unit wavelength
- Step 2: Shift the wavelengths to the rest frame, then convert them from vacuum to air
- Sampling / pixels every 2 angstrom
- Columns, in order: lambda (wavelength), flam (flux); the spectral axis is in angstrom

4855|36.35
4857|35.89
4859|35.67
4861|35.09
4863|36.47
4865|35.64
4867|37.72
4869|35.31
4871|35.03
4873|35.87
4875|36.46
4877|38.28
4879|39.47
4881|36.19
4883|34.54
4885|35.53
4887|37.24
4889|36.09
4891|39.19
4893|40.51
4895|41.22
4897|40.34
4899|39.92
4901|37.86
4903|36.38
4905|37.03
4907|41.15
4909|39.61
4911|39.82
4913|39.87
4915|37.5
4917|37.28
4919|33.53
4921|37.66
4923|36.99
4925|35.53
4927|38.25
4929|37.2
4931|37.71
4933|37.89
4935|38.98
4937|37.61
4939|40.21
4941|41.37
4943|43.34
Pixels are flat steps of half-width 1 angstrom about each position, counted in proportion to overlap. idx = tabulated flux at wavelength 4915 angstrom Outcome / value 37.5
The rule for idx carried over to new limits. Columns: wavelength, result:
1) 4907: 41.15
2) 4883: 34.54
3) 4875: 36.46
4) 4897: 40.34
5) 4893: 40.51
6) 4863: 36.47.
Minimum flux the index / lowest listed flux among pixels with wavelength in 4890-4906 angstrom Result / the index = 36.38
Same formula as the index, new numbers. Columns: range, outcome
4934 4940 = 37.61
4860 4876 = 35.03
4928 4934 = 37.2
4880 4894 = 34.54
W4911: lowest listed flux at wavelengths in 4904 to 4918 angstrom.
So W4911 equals 37.03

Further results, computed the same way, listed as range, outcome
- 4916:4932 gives 33.53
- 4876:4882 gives 36.19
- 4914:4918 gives 37.28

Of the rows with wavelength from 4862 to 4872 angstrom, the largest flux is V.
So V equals 37.72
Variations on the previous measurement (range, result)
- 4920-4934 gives 38.25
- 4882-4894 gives 40.51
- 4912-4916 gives 39.87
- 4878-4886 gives 39.47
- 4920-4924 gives 37.66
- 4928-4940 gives 40.21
